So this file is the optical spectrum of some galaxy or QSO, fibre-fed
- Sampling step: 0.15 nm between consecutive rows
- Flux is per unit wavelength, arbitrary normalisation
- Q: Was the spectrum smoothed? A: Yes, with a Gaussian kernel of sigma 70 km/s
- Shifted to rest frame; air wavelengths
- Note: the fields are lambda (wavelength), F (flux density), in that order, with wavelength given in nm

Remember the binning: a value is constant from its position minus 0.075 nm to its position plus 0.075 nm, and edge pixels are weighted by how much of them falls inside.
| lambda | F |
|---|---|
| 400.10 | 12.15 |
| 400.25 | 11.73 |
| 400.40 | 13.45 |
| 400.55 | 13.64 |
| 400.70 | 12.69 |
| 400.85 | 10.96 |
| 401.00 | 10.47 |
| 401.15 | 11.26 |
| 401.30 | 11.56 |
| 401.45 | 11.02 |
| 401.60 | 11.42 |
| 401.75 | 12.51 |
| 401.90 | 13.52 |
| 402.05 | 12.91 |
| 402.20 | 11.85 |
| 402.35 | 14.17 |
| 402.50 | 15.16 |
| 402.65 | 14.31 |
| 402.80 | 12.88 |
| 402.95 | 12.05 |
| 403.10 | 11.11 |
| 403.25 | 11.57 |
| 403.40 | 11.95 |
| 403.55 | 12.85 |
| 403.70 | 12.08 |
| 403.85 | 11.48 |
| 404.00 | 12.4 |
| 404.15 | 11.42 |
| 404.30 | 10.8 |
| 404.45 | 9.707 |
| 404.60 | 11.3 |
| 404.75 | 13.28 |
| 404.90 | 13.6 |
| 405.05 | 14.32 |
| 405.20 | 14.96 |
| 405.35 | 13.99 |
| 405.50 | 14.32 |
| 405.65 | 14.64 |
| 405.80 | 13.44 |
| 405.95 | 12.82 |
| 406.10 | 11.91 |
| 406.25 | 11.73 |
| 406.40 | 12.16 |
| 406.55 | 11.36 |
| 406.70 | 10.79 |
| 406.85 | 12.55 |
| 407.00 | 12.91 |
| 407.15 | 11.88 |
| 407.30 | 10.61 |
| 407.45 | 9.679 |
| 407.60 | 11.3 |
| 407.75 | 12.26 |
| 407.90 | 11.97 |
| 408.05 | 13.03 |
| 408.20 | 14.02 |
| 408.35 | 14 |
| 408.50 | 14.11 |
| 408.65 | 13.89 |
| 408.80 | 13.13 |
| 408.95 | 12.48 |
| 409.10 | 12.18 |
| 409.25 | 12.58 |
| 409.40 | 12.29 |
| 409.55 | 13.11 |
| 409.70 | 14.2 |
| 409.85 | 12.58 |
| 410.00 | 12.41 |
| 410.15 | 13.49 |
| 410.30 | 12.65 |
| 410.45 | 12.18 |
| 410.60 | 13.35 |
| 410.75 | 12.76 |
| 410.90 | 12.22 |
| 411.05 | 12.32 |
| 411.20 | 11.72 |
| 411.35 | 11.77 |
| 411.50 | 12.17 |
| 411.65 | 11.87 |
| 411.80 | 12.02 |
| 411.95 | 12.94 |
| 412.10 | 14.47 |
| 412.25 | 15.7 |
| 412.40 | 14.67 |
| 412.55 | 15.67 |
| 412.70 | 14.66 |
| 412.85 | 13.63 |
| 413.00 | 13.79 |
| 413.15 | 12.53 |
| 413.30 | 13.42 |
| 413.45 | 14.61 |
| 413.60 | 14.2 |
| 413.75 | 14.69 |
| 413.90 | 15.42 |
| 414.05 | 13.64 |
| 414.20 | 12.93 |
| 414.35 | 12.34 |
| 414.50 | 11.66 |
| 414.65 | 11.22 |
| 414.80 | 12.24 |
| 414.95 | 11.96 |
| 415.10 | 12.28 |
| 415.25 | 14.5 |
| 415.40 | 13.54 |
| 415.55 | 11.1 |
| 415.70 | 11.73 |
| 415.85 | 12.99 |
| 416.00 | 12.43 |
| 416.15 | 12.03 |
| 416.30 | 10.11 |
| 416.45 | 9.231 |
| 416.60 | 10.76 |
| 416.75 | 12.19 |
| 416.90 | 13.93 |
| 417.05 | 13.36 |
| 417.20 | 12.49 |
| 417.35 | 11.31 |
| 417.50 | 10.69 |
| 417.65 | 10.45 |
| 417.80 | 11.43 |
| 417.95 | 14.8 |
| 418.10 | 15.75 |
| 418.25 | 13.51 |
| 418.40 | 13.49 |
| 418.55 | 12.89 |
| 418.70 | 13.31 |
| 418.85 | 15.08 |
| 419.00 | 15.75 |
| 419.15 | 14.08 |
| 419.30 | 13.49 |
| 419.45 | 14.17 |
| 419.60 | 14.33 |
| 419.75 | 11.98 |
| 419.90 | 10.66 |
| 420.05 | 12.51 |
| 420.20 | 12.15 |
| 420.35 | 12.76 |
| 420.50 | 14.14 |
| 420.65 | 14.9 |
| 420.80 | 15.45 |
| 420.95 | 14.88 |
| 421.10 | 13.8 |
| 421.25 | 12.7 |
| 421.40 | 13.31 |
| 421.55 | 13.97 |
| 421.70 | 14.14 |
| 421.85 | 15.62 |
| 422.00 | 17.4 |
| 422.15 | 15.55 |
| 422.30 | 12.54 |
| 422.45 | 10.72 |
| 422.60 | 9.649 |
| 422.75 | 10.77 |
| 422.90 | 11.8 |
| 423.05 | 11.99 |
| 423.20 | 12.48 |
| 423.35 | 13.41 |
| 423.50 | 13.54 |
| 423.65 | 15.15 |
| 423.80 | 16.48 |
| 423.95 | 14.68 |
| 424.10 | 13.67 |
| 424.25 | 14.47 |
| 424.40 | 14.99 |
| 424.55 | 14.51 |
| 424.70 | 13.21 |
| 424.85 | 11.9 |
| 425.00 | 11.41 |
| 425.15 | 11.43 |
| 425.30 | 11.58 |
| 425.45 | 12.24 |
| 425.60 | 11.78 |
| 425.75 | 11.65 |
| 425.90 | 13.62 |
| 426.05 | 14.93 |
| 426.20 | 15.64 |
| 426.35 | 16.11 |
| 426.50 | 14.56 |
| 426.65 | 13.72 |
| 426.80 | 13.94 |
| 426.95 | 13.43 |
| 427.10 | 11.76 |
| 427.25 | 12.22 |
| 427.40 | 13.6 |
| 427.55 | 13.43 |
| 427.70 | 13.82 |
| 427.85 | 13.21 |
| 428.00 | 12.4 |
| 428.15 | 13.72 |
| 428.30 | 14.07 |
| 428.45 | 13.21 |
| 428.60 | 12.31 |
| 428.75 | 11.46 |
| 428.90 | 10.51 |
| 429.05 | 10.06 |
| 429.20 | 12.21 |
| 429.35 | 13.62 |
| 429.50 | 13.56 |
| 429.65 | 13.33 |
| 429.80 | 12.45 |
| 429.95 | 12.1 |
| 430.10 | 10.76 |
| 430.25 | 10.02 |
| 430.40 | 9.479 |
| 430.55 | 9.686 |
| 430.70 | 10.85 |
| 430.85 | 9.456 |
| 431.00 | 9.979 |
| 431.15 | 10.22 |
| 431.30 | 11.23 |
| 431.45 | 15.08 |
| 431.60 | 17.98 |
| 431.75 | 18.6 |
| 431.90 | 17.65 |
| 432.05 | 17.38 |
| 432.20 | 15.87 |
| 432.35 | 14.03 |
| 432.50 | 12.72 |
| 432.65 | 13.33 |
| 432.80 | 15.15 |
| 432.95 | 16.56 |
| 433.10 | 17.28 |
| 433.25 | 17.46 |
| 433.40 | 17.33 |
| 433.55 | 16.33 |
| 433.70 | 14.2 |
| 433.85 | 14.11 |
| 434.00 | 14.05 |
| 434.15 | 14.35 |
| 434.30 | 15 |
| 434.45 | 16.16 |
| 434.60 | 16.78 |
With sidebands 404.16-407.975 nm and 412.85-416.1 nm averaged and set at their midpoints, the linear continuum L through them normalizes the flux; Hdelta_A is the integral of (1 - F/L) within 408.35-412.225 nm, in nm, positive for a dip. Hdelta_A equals -0.05 nm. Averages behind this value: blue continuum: 12.3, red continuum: 13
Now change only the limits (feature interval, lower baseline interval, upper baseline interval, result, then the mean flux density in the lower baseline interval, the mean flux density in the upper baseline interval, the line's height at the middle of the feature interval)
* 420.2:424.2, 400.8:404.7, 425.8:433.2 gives -0.21 nm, 12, 13.3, 13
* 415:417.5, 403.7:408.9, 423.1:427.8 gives 0.18 nm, 12.5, 13.5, 13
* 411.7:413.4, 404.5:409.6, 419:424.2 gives -0.12 nm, 12.7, 13.5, 13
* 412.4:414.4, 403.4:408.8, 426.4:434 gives -0.19 nm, 12.5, 13.4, 12.8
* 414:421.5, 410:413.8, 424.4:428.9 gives 0.22 nm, 13.3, 13.1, 13.2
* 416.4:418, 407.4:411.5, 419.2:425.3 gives 0.15 nm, 12.7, 13.4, 13.1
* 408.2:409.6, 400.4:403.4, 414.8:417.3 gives -0.10 nm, 12.4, 12.2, 12.3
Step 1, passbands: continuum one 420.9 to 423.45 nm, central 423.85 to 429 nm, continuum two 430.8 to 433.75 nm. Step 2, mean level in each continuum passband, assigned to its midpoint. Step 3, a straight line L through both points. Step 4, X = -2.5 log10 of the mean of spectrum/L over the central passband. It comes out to 0.057 mag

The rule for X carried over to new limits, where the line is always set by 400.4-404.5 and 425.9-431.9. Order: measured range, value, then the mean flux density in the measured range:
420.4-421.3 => -0.13 mag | 14.3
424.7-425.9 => 0.07 mag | 11.9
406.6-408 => 0.07 mag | 11.6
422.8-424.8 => -0.09 mag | 13.8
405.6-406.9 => 0.00 mag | 12.3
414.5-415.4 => 0.00 mag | 12.5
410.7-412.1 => 0.01 mag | 12.3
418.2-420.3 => -0.06 mag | 13.4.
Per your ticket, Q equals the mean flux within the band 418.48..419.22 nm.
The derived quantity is 14.2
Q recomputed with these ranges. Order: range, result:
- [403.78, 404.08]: 11.9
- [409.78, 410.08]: 12.5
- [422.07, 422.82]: 11.9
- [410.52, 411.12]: 12.7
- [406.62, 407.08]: 12.1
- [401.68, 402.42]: 13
